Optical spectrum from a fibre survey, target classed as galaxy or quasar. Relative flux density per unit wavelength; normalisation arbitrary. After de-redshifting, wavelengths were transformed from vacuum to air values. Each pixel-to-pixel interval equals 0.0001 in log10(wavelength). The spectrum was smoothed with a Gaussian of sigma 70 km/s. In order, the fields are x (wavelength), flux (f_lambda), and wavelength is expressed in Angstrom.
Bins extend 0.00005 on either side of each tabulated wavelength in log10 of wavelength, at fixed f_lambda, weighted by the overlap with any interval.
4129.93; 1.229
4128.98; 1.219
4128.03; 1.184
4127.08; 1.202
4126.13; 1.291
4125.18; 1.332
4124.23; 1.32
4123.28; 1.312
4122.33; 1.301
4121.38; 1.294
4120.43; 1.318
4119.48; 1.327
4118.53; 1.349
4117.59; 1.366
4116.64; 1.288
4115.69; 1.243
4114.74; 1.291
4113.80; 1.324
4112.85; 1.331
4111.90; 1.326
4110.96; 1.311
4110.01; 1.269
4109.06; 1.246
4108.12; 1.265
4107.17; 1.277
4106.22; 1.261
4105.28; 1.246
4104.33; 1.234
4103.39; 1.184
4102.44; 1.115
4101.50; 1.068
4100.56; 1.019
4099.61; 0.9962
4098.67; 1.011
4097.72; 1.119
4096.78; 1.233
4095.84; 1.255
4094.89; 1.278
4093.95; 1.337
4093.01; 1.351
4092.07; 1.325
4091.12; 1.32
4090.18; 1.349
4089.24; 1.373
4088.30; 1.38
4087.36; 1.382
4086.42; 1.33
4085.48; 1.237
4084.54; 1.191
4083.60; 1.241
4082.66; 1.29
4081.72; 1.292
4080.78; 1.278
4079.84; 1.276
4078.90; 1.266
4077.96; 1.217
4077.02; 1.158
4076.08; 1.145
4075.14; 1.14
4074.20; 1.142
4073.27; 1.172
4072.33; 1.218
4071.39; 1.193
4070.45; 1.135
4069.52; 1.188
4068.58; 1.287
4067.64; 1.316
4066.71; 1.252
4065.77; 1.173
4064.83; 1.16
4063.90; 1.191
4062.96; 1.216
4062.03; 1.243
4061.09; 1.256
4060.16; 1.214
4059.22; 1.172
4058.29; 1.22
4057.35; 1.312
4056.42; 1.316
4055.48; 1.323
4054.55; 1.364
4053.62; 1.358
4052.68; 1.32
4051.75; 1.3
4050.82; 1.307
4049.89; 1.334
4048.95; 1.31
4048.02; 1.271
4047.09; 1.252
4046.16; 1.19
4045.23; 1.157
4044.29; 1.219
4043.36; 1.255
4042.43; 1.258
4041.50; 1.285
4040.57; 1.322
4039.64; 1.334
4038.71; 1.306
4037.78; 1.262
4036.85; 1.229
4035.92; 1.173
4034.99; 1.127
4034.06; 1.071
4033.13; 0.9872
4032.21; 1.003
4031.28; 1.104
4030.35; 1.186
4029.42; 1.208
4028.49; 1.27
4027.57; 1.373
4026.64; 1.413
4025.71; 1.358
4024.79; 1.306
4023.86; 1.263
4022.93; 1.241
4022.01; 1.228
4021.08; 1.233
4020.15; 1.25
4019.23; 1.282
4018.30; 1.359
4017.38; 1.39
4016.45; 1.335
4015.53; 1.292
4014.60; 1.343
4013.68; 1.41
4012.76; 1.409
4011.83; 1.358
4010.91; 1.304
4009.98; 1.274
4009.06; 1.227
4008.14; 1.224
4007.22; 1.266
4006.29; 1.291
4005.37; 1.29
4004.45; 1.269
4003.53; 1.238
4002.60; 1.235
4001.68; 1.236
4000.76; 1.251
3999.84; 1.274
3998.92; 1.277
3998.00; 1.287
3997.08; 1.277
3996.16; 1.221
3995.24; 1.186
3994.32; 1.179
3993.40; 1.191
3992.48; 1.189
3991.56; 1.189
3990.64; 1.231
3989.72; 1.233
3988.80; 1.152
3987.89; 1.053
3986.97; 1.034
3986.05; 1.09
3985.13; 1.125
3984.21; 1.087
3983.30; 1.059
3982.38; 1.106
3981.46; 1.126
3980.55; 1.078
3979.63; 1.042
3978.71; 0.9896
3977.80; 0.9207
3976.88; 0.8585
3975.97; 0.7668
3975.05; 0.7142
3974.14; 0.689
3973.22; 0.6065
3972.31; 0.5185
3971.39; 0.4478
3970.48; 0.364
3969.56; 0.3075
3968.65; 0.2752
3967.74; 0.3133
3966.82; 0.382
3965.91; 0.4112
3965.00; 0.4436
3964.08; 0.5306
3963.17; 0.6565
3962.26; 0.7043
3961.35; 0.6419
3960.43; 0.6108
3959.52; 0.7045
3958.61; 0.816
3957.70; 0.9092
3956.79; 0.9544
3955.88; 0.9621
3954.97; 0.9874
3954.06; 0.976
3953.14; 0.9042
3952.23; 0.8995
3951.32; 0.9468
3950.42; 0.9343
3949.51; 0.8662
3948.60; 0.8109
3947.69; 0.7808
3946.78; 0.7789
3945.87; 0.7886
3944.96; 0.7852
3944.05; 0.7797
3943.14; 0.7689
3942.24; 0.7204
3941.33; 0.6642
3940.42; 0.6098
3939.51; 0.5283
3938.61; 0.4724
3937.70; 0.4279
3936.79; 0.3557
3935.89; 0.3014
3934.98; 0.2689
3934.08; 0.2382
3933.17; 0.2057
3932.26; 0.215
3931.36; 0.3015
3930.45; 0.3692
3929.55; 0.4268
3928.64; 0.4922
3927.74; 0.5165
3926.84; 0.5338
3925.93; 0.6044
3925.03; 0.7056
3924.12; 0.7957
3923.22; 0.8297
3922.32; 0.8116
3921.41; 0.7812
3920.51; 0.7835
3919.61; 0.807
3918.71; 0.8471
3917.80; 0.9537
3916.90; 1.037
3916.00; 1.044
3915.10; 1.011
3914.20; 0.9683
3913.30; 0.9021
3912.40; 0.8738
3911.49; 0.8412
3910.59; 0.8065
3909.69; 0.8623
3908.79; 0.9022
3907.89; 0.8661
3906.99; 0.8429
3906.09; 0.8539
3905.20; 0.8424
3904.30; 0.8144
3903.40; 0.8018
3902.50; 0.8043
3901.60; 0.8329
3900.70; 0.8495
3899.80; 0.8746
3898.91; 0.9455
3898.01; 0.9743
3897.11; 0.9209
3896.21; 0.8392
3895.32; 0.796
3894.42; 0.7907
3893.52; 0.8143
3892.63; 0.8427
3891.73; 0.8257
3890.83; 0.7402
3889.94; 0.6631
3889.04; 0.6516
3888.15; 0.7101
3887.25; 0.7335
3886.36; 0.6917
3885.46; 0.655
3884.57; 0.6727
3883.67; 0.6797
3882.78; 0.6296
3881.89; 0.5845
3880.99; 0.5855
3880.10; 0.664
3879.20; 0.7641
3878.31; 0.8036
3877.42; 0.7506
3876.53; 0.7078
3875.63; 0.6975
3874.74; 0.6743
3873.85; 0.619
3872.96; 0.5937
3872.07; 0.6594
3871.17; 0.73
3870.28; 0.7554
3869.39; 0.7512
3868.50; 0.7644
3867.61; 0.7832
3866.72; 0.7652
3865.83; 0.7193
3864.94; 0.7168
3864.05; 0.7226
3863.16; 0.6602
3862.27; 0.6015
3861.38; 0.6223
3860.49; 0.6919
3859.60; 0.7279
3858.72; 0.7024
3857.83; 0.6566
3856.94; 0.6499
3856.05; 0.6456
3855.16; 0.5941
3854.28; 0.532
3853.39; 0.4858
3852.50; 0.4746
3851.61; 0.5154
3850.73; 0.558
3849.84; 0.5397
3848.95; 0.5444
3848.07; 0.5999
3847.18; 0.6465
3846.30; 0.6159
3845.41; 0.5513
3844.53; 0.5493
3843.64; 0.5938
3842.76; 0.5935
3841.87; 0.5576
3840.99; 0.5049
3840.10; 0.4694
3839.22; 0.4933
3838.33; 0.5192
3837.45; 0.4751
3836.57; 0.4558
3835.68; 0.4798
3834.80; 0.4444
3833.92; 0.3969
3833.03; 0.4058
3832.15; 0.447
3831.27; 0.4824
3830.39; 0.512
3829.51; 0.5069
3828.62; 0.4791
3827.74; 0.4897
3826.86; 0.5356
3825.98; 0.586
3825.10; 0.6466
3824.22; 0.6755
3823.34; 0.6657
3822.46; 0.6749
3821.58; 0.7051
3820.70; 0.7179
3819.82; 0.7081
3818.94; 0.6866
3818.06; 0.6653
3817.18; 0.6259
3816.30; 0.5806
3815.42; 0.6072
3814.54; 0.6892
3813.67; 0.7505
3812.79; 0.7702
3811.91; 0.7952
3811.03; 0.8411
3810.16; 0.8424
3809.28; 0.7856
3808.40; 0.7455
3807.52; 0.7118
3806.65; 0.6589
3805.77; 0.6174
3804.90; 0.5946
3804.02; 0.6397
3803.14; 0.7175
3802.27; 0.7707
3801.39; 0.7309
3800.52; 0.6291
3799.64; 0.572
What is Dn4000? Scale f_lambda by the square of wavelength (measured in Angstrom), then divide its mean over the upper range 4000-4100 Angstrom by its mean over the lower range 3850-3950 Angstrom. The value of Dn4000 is 1.92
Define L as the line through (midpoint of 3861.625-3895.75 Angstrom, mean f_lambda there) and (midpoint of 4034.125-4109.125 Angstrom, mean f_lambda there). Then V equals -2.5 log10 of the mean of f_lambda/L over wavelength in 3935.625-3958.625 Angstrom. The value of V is 0.18 mag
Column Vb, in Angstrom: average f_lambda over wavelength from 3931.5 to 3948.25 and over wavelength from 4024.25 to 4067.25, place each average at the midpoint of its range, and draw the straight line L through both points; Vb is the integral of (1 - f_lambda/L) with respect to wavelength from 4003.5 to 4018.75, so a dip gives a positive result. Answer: -4.5 Angstrom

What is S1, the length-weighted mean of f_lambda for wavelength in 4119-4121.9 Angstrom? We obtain 1.31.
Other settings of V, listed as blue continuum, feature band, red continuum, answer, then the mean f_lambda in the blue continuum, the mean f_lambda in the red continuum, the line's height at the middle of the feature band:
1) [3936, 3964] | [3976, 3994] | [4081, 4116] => -0.24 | 0.75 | 1.25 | 0.868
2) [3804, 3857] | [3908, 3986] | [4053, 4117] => 0.23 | 0.595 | 1.24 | 0.891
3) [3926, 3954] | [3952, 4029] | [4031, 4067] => -0.15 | 0.596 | 1.24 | 0.892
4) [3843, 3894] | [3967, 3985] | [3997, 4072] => 0.37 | 0.665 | 1.26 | 1.05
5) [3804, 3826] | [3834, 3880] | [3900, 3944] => 0.12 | 0.695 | 0.691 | 0.693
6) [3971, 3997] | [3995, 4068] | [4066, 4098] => -0.12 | 1.01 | 1.26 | 1.13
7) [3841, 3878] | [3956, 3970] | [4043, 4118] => 0.49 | 0.641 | 1.25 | 0.925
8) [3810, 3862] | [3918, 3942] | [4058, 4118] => 0.46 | 0.591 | 1.24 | 0.832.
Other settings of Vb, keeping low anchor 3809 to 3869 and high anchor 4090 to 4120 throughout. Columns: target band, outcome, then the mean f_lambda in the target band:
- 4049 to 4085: -2.7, 1.24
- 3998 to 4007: -2.4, 1.26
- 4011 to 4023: -3.3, 1.32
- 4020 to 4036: -2.3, 1.21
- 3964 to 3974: 5.4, 0.422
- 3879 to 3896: 0.4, 0.711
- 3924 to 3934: 4.5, 0.45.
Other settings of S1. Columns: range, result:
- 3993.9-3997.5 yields 1.22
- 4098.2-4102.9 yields 1.04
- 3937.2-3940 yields 0.476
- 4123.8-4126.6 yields 1.31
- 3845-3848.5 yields 0.603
